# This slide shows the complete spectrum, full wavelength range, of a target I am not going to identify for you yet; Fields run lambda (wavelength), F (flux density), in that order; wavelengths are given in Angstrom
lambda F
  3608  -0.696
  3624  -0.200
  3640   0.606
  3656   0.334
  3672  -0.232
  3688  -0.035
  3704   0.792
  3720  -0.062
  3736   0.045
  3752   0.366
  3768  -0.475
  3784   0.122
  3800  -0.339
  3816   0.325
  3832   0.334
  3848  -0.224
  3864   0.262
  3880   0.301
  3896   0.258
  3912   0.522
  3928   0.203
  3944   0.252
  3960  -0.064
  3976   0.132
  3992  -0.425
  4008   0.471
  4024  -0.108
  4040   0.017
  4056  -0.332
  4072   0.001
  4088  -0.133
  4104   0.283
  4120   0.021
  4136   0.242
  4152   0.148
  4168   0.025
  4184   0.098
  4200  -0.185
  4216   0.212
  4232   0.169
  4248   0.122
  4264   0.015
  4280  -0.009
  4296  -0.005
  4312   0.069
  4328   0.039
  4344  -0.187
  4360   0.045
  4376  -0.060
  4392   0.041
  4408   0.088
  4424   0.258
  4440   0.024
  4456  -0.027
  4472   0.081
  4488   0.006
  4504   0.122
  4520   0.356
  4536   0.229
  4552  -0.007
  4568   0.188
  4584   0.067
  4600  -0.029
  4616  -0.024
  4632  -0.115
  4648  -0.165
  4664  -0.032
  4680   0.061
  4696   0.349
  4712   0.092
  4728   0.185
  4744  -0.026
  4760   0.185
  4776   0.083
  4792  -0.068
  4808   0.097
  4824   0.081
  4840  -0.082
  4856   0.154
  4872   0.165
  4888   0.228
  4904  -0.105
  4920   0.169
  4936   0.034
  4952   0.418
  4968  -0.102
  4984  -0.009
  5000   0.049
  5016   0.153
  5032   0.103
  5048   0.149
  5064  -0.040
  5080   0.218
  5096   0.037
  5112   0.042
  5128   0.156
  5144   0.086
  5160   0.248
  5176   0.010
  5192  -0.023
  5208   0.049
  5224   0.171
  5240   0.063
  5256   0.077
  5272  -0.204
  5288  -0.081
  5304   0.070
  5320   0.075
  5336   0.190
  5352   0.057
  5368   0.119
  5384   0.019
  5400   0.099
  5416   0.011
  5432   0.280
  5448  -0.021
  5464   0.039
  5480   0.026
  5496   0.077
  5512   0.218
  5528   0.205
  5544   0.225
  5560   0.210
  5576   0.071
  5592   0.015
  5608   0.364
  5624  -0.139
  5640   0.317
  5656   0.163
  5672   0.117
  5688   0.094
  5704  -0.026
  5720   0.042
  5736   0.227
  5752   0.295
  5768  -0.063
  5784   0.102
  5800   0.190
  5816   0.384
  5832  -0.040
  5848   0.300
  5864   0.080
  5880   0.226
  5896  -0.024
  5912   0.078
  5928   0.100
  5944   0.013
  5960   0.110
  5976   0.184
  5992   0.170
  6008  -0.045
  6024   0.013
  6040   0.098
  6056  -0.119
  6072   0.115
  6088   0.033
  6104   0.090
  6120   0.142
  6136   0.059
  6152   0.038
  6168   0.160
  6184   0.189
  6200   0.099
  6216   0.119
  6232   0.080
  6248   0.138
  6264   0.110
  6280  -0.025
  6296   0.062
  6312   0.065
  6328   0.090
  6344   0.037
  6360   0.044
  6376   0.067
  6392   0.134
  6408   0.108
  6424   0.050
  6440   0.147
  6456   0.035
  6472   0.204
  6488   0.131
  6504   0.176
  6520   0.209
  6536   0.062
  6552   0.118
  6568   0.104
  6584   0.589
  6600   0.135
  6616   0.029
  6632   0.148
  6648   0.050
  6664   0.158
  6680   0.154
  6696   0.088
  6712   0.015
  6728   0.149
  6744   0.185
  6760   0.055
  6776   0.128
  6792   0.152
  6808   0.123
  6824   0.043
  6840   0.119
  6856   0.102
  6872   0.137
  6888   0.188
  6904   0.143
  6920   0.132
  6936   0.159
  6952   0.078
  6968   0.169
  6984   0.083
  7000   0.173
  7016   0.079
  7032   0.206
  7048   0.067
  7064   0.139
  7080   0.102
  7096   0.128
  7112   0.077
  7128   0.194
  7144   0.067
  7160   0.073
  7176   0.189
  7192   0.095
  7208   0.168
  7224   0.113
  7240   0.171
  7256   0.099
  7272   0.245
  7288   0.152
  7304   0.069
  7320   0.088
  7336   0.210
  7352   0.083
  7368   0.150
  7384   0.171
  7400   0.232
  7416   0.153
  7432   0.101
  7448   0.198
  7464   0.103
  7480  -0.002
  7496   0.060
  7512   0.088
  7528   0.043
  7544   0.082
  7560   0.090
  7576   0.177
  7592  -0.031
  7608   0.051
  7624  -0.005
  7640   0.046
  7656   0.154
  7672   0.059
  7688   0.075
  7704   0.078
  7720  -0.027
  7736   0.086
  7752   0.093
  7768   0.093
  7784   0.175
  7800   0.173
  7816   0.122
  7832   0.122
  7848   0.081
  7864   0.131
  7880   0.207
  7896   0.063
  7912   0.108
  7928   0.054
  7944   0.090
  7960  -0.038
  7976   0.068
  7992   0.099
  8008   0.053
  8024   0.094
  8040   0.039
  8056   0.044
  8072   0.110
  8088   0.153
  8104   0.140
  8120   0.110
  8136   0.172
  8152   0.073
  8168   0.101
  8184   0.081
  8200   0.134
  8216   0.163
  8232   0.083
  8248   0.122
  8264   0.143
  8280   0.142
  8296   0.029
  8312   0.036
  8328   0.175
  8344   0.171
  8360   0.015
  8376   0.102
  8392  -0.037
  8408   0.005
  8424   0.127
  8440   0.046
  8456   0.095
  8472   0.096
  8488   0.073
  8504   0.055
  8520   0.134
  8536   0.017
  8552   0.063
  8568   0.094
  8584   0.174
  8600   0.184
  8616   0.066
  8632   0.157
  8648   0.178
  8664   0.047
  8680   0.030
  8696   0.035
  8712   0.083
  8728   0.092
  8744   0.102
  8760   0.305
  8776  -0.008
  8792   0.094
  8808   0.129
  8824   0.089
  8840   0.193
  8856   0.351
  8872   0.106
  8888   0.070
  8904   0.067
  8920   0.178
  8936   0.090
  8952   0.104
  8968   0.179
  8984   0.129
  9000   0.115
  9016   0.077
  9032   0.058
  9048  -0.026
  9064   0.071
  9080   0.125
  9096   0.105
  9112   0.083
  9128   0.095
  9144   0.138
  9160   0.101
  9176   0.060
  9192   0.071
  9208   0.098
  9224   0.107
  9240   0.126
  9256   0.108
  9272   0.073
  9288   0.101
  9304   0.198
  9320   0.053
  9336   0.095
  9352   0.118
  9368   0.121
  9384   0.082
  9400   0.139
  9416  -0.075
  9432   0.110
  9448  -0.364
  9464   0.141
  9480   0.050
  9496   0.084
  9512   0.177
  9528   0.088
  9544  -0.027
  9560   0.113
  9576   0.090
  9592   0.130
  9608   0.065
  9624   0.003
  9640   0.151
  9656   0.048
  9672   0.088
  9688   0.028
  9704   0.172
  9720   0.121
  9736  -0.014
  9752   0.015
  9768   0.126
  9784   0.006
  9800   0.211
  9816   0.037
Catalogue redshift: 0.77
